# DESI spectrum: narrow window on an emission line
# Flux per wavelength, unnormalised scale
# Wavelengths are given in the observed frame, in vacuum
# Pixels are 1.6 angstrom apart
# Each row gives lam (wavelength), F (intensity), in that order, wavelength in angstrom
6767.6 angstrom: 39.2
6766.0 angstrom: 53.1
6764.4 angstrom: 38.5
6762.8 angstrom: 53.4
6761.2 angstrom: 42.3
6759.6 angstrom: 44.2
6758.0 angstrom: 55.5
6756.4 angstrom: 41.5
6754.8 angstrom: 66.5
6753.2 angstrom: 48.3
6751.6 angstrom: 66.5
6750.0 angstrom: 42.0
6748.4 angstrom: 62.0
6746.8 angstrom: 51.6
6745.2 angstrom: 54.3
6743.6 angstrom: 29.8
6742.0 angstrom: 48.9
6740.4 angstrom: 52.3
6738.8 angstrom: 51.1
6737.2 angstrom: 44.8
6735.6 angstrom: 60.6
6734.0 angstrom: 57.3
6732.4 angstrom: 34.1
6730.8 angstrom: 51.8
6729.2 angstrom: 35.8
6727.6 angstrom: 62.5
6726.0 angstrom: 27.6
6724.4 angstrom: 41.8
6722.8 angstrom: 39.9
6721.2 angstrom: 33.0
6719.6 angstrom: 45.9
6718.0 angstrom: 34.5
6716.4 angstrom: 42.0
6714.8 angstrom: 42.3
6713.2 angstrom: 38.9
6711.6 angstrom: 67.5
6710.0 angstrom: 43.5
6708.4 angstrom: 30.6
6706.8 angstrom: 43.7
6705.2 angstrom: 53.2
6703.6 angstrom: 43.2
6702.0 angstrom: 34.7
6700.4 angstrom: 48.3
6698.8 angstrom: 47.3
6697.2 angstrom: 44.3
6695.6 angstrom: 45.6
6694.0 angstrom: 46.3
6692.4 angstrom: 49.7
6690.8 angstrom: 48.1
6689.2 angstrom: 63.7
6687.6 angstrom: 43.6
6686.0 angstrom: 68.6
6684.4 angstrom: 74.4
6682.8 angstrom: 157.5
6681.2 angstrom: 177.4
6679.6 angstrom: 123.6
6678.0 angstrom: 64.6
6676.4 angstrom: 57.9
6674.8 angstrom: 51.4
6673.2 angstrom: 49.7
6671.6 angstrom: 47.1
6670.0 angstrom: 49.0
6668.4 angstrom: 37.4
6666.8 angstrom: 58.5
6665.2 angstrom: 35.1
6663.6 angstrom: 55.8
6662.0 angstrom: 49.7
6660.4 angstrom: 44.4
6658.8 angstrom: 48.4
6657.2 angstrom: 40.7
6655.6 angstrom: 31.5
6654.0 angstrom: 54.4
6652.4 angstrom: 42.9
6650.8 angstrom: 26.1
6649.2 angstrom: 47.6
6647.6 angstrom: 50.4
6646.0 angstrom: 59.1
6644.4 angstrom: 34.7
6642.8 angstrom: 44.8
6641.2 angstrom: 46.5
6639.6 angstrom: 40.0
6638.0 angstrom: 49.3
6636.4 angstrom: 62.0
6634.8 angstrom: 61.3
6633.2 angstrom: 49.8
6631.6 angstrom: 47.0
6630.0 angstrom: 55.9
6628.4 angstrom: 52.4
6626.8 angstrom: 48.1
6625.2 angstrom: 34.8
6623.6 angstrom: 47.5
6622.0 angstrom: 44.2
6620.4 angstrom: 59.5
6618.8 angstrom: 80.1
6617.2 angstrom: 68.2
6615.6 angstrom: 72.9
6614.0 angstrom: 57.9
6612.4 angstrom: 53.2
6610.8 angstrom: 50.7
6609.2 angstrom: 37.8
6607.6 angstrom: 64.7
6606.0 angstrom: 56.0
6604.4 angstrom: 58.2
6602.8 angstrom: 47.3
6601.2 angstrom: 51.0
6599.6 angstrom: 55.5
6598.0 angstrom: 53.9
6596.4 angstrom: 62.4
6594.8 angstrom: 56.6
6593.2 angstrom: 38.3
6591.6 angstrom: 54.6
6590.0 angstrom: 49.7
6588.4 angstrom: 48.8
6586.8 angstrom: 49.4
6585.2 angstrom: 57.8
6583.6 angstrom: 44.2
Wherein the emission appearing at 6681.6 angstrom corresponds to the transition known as [O III]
